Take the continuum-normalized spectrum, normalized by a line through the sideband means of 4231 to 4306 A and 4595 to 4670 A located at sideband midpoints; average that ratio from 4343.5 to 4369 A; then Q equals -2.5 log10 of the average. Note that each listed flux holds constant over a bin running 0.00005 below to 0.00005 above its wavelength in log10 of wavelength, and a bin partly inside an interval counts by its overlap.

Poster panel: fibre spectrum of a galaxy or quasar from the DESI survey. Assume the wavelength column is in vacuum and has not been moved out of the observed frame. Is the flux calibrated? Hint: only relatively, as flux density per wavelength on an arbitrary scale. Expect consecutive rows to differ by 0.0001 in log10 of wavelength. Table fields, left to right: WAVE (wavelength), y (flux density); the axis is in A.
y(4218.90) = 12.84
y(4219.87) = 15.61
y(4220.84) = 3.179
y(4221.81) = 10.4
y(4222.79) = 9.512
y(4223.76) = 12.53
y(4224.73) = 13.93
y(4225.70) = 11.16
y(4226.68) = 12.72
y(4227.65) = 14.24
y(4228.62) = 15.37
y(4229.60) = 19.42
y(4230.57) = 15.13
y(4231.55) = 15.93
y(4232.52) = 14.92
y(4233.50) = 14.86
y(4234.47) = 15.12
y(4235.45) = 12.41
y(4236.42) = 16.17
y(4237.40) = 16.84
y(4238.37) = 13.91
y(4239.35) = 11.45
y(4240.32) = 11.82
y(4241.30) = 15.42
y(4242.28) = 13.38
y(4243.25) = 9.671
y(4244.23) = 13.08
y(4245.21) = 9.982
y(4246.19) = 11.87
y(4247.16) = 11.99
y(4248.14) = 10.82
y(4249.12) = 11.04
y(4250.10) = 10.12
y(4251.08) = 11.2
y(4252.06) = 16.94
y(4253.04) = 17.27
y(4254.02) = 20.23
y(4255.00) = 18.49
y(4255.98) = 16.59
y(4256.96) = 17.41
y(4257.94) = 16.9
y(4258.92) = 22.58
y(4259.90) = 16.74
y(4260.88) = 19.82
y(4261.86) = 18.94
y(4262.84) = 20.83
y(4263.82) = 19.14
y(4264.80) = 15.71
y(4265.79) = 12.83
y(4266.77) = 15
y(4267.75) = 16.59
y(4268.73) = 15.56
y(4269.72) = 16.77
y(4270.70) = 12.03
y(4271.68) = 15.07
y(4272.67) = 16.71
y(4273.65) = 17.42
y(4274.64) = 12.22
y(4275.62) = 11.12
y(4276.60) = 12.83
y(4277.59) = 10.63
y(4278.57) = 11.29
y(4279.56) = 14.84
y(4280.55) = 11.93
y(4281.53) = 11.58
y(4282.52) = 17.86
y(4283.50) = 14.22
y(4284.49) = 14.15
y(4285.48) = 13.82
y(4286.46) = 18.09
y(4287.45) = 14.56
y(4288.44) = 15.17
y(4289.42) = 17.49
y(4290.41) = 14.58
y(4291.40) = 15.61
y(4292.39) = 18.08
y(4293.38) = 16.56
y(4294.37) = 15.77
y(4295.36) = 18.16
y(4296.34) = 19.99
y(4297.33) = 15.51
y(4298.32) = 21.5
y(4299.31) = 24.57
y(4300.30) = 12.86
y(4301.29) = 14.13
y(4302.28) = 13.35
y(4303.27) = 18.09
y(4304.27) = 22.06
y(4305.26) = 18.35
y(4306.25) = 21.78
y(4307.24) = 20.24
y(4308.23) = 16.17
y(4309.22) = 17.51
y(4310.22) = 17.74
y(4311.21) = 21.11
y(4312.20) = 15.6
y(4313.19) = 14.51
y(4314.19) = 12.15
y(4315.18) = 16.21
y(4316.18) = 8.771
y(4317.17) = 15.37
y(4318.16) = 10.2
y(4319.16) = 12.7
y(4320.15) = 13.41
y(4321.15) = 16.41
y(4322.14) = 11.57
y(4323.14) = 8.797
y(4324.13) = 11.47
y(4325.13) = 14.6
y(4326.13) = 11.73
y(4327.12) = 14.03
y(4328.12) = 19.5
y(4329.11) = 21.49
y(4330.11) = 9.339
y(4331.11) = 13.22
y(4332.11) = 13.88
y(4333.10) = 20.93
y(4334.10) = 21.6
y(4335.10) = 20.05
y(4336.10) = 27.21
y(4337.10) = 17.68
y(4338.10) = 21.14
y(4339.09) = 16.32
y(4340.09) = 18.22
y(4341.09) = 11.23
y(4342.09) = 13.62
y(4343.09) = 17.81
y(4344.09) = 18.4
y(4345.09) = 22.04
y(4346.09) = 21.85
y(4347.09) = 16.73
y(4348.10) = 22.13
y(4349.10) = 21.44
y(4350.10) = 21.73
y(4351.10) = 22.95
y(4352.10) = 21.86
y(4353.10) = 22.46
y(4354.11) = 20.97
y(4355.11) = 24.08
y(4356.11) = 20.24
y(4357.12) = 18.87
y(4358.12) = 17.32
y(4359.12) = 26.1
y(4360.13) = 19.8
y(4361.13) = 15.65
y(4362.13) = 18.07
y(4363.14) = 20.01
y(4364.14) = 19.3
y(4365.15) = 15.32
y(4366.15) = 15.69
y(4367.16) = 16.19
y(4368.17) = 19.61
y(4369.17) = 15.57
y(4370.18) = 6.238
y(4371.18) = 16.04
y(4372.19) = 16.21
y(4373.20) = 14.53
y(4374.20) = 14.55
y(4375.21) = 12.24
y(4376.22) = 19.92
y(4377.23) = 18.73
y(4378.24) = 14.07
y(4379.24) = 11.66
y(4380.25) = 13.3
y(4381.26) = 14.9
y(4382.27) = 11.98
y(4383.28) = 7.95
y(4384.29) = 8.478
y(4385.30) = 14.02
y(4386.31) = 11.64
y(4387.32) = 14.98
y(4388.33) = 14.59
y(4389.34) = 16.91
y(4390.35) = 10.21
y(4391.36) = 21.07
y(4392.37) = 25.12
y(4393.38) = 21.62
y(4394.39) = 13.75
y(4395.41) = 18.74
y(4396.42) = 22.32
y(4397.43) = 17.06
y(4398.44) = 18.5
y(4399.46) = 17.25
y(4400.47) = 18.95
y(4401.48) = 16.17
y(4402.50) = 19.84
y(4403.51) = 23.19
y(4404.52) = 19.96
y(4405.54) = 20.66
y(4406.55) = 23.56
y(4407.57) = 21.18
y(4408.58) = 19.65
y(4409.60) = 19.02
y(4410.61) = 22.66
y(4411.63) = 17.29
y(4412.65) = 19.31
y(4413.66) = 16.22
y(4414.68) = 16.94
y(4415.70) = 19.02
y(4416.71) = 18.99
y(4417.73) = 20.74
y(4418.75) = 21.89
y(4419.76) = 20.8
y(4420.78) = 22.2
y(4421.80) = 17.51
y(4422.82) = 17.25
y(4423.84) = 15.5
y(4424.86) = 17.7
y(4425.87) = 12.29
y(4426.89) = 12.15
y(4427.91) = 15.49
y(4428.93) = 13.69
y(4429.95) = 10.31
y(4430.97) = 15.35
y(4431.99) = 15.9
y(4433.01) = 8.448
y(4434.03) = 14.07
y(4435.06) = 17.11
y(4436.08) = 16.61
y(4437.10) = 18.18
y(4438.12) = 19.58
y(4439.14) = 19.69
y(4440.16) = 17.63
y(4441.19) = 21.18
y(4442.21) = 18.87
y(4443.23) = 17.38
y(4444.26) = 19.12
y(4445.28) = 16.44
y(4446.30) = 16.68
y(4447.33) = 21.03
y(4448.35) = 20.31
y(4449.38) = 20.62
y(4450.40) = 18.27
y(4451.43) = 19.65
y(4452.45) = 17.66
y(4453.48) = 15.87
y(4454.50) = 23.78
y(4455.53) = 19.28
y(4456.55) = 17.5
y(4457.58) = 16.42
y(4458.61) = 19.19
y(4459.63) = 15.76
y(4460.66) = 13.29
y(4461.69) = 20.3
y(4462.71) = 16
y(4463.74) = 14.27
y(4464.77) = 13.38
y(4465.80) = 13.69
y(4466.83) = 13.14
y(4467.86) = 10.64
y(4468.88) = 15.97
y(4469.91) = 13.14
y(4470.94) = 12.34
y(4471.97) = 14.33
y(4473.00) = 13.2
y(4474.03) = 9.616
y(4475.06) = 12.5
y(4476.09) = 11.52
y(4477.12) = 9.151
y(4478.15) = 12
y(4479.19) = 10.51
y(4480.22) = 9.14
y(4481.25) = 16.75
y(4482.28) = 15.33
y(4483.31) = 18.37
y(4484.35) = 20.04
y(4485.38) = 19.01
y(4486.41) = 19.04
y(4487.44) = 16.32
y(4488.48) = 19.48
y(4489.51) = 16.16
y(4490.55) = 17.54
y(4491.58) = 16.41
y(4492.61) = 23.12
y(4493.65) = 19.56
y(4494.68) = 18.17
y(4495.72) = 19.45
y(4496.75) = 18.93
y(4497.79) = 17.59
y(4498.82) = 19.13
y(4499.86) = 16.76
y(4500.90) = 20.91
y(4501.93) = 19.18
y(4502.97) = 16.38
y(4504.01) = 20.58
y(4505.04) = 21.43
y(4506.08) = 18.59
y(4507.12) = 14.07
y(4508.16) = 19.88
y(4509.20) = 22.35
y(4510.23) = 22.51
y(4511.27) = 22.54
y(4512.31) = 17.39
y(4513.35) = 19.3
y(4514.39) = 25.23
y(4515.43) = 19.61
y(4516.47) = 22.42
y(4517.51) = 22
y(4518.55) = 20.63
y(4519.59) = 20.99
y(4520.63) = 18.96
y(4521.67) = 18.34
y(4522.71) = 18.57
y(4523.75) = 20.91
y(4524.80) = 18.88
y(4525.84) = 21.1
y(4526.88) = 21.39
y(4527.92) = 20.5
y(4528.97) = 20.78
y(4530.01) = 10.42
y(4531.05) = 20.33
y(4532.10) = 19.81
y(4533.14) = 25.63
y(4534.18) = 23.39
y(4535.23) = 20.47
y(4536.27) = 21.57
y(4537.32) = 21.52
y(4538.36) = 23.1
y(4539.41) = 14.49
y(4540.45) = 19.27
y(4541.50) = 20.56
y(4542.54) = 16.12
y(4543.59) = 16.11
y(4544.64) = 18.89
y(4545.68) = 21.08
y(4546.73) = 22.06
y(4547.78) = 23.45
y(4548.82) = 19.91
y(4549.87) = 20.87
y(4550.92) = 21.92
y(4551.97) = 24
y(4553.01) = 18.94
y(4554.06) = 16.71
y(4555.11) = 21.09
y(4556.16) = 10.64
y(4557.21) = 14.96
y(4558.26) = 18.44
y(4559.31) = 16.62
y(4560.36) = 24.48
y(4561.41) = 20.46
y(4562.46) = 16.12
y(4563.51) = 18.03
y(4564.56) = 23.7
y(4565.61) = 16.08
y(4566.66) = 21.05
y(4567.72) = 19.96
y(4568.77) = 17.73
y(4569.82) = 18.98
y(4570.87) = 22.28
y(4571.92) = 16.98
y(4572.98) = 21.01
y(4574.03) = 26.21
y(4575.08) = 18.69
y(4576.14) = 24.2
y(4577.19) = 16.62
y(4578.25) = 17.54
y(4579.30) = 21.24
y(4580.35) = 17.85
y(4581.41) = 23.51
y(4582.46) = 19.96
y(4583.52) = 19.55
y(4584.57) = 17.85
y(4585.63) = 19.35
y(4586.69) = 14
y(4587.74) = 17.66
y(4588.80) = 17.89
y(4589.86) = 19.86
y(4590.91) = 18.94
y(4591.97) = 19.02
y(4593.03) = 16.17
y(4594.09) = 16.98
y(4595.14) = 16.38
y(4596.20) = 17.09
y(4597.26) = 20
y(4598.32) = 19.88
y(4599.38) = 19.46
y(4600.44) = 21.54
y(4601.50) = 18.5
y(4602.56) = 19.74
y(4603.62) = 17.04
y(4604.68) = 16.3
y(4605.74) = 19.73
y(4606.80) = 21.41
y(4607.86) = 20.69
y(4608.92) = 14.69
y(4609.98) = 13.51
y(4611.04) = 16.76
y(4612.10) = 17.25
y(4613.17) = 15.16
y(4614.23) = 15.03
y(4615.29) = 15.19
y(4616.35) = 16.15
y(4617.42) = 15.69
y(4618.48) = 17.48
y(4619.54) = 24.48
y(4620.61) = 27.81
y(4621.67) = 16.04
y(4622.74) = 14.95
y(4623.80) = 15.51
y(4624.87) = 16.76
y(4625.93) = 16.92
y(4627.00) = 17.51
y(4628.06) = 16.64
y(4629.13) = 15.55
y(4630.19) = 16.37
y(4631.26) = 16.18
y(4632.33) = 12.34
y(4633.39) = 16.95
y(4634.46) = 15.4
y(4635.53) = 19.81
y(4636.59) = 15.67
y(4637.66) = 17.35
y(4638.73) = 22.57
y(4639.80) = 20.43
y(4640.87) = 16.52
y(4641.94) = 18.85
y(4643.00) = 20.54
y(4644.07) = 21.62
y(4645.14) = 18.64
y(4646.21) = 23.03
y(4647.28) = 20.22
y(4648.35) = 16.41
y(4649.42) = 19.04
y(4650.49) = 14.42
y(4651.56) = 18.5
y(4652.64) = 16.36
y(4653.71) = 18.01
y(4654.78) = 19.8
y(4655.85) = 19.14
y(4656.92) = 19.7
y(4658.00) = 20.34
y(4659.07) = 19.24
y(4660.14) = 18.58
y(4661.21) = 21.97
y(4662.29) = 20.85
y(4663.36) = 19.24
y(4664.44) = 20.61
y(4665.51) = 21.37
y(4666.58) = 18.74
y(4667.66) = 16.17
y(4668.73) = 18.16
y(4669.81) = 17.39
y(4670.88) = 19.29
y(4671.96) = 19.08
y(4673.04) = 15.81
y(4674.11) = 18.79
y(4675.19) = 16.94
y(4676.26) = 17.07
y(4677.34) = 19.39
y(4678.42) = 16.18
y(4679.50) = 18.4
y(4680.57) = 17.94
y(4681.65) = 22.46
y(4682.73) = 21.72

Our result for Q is -0.23 mag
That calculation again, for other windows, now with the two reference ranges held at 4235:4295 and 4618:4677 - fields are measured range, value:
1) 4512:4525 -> -0.18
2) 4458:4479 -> 0.23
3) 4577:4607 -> -0.04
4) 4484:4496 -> -0.10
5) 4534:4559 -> -0.12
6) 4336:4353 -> -0.24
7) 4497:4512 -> -0.14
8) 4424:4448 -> 0.01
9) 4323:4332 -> 0.11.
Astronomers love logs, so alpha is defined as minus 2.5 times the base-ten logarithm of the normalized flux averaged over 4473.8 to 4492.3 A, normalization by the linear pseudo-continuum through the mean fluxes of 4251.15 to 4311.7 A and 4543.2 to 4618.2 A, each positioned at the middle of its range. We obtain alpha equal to 0.19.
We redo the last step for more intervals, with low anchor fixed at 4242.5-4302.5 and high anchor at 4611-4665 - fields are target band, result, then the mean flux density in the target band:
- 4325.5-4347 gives -0.12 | 17.6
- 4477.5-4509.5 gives -0.04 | 17.7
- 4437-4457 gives -0.14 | 19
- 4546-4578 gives -0.12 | 19.7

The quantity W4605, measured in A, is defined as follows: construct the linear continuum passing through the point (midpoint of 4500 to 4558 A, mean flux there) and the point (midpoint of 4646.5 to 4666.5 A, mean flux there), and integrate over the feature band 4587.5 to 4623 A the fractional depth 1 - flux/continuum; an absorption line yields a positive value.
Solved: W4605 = 2.4 A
